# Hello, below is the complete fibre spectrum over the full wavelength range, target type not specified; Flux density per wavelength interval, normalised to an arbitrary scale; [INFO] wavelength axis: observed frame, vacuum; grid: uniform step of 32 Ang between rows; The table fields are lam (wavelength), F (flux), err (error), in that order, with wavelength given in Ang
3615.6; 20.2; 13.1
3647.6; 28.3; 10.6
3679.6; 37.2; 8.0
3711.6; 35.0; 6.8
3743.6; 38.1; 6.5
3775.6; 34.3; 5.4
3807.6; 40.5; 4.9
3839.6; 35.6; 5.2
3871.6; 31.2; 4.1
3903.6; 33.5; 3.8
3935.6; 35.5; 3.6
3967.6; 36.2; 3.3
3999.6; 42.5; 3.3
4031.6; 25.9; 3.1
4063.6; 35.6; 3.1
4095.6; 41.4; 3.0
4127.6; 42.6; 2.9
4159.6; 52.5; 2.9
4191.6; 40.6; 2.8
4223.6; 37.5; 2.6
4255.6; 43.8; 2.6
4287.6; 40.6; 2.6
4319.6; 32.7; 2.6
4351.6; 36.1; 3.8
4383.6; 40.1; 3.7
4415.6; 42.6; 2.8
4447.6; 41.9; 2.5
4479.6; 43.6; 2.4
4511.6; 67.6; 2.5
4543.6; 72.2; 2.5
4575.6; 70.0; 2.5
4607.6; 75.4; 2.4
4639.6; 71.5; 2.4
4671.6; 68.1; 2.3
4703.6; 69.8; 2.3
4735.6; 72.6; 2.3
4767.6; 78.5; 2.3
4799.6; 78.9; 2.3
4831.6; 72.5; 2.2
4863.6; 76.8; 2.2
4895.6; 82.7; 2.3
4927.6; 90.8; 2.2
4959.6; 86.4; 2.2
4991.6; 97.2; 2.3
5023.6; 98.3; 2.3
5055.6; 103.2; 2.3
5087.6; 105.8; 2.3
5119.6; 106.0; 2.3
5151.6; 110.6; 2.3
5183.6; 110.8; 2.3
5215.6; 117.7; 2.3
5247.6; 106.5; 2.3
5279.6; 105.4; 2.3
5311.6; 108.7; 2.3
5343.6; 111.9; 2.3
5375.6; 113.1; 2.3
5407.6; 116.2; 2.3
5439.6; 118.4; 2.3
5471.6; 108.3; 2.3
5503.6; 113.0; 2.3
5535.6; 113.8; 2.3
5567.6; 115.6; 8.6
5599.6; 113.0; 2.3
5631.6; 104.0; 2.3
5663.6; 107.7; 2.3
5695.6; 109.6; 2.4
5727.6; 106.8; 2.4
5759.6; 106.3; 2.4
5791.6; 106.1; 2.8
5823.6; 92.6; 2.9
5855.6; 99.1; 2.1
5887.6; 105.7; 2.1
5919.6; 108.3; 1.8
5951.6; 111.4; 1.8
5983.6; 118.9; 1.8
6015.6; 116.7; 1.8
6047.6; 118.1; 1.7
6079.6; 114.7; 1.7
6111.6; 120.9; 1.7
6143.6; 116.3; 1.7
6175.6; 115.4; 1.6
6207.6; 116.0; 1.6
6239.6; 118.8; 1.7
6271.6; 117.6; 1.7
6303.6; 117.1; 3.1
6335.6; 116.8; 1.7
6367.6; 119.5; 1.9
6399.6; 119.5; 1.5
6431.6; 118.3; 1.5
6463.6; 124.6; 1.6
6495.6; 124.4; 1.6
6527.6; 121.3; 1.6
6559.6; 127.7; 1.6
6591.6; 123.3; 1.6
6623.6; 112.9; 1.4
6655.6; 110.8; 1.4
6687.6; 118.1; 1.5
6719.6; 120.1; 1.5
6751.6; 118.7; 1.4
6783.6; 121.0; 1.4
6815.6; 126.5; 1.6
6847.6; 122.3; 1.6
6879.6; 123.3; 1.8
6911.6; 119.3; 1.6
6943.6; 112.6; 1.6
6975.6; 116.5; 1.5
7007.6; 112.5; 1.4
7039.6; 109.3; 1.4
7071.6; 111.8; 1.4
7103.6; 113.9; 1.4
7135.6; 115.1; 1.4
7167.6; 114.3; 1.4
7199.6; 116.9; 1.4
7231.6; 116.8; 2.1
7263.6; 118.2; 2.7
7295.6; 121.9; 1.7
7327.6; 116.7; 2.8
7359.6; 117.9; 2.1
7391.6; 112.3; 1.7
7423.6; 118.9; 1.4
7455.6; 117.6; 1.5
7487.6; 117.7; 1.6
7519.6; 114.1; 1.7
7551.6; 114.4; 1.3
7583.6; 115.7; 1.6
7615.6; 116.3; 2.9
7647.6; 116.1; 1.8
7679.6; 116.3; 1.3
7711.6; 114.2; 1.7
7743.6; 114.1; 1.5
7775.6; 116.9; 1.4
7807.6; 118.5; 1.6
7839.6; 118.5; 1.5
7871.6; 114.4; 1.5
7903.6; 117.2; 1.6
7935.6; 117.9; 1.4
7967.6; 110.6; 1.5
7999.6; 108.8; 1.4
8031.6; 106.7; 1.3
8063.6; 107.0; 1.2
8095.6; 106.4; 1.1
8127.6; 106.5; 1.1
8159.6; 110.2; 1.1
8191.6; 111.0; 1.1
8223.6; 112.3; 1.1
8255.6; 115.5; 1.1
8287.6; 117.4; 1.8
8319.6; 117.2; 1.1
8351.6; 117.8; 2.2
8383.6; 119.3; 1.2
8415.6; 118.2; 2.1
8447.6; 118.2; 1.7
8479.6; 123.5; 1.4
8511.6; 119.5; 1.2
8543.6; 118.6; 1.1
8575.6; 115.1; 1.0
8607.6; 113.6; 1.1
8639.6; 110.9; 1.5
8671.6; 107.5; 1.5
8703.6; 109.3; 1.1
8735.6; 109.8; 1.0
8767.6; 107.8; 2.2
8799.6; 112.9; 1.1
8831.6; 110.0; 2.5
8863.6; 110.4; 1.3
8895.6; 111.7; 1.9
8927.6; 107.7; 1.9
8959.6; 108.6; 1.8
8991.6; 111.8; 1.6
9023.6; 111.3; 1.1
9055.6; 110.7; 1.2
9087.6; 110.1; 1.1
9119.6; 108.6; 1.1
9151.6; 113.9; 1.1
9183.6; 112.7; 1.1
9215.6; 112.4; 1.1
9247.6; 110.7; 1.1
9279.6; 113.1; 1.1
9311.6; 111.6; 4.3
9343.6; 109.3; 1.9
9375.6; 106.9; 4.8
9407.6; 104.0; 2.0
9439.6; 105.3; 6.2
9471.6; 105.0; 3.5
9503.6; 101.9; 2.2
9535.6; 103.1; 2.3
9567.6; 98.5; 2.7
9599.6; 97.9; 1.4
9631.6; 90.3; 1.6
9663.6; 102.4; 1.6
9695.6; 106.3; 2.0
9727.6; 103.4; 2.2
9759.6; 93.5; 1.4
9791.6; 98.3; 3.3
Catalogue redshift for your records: 0.13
